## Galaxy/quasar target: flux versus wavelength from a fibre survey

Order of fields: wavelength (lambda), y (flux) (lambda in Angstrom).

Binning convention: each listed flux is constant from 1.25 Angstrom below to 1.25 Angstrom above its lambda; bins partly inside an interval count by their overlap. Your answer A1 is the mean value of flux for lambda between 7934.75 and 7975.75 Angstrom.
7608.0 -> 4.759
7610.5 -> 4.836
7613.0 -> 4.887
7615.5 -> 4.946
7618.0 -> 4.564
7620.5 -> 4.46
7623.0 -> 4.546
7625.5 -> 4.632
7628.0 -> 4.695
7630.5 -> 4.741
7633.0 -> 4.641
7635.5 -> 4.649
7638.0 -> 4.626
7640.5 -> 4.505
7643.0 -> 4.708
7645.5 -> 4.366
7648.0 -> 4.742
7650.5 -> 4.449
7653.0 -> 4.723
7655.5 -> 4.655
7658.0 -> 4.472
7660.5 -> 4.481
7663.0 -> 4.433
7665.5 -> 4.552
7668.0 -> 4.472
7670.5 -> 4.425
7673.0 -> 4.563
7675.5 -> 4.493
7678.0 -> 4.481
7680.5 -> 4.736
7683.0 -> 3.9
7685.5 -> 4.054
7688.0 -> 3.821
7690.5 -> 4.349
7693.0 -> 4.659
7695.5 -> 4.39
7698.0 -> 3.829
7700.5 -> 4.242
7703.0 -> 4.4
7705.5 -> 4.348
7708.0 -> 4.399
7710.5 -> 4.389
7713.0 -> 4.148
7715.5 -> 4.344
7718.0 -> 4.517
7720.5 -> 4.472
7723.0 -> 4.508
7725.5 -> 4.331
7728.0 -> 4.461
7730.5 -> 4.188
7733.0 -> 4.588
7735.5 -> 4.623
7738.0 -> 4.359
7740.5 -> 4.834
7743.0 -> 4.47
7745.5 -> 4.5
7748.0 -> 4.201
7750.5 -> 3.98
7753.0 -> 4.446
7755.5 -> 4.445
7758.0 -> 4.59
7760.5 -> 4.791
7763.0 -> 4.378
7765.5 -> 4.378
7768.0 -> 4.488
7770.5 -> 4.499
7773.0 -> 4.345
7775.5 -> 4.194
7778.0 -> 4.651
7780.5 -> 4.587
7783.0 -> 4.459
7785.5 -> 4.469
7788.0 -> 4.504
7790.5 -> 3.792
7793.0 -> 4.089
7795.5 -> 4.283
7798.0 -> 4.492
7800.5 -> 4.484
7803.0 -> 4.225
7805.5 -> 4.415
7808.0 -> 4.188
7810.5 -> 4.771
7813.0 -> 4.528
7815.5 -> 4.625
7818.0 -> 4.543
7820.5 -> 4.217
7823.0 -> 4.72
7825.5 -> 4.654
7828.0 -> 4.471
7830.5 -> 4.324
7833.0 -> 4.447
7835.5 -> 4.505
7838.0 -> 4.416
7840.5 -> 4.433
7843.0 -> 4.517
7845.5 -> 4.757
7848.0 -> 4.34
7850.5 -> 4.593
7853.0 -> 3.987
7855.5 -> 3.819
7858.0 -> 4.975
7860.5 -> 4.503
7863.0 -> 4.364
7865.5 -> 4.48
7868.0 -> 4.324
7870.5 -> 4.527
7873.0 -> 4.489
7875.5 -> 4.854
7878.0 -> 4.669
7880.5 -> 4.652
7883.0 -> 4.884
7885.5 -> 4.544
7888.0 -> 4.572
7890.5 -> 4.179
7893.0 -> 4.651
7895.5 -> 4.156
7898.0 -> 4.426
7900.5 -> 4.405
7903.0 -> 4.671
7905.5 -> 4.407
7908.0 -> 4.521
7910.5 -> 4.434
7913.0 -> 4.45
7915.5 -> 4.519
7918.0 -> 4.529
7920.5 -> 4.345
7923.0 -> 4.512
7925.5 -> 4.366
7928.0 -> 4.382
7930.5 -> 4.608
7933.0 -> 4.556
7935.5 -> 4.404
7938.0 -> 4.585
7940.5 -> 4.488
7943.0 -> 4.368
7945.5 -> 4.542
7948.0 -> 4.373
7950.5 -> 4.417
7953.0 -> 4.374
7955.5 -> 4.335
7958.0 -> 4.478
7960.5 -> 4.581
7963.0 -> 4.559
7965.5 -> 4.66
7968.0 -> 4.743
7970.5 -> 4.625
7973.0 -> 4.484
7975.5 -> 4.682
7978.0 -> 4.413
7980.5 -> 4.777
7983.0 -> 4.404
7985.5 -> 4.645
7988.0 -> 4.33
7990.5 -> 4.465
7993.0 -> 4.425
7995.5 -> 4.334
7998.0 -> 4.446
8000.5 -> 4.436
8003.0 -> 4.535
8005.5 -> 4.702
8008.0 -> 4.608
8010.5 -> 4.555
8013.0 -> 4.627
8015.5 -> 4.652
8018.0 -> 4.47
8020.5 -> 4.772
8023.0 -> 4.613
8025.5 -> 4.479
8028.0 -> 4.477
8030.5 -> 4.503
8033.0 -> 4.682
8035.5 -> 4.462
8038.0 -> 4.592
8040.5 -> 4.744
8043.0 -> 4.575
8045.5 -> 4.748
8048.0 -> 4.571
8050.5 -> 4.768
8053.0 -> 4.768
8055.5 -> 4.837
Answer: 4.51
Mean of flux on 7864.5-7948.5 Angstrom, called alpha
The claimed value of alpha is 4.5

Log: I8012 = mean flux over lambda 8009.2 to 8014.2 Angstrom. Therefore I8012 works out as 4.59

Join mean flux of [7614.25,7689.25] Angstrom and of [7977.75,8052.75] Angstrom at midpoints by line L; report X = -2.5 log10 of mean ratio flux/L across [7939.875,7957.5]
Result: 0.03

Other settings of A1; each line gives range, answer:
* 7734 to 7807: 4.41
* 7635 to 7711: 4.43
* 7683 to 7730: 4.3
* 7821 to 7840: 4.49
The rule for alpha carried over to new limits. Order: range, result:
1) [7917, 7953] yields 4.46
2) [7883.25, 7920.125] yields 4.47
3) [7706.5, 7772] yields 4.43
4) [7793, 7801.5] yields 4.37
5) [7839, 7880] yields 4.48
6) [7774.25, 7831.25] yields 4.42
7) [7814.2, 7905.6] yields 4.49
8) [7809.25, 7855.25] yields 4.48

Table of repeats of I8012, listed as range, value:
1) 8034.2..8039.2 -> 4.53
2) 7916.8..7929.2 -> 4.43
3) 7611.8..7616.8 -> 4.91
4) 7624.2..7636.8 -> 4.67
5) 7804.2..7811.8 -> 4.46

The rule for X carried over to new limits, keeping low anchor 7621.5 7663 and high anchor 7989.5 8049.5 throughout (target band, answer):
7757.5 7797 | 0.04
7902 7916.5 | 0.02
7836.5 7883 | 0.02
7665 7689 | 0.06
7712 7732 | 0.05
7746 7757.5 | 0.07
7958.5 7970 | -0.01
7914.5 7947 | 0.02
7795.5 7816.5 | 0.03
